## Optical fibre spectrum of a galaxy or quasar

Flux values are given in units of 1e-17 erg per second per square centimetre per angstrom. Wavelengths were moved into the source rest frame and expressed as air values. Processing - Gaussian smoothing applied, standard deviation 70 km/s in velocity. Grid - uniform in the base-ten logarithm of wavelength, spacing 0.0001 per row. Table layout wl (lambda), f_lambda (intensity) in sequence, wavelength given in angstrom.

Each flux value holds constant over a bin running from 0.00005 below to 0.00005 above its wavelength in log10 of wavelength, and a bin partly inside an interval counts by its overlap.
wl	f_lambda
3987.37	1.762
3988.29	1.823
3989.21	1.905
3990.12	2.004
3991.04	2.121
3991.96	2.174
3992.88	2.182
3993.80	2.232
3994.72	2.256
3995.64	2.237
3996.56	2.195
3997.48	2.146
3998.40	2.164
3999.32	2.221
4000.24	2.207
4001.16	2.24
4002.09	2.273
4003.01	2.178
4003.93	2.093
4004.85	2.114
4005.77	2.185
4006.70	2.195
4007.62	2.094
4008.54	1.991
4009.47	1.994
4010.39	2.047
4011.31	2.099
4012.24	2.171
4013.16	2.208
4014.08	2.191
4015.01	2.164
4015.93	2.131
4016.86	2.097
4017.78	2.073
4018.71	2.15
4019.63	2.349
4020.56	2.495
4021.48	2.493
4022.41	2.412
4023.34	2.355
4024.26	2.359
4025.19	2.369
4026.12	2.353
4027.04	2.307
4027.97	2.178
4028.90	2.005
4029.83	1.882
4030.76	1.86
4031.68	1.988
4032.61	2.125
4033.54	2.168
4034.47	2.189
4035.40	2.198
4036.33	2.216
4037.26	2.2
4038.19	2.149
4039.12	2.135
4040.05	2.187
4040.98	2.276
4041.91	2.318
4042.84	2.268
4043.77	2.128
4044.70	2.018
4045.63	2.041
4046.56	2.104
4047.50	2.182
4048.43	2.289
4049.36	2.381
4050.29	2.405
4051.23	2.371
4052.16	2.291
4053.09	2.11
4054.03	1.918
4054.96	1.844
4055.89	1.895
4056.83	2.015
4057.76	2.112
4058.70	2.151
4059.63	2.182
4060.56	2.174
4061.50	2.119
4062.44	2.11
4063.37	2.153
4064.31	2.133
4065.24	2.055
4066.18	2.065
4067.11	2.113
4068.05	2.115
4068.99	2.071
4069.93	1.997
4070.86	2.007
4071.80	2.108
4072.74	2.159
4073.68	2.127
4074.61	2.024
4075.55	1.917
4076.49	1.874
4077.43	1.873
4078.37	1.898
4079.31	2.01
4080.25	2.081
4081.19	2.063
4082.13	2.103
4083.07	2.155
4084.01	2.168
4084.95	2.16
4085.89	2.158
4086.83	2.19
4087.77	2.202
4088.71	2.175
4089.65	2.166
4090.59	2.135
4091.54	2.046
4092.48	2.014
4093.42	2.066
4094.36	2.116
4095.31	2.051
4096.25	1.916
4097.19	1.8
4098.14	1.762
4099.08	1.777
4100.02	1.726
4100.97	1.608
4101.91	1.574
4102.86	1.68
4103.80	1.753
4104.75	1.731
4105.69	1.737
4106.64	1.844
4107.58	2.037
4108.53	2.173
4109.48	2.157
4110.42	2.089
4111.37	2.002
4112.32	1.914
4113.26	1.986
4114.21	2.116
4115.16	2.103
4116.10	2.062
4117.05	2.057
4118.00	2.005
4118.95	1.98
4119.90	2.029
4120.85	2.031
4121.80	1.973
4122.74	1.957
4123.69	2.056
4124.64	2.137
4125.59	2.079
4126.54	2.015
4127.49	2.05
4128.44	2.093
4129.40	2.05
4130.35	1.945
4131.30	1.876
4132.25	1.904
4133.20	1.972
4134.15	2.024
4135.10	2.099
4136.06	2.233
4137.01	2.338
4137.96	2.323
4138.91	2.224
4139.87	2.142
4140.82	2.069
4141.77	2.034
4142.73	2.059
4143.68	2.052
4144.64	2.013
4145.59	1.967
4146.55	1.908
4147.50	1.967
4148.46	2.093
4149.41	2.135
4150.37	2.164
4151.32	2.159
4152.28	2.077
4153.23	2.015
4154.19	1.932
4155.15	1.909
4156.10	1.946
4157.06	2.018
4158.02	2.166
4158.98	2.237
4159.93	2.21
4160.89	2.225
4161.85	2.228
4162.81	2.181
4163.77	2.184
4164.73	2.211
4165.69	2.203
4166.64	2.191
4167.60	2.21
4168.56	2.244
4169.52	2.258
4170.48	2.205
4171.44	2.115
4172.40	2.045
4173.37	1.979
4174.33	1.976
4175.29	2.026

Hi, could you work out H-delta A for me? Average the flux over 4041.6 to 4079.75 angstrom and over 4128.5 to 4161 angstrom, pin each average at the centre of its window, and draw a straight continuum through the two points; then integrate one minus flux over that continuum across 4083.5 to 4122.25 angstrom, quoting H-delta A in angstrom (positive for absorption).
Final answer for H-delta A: 1.9 angstrom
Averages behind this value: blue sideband 2.1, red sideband 2.07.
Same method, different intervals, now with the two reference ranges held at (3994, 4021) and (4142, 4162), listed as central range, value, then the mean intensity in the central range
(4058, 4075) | 0.2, 2.1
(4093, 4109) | 2.0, 1.84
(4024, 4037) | 0.0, 2.15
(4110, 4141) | 0.4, 2.06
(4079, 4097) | 0.1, 2.1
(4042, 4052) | -0.4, 2.22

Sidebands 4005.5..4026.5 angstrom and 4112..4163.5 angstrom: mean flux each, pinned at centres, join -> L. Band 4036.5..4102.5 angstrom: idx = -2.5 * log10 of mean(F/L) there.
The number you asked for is 0.04 mag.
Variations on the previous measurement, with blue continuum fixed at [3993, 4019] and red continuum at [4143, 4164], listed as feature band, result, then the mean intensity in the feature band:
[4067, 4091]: 0.020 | 2.08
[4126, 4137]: 0.029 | 2.04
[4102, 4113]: 0.105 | 1.91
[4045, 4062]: -0.005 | 2.14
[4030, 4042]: -0.002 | 2.14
